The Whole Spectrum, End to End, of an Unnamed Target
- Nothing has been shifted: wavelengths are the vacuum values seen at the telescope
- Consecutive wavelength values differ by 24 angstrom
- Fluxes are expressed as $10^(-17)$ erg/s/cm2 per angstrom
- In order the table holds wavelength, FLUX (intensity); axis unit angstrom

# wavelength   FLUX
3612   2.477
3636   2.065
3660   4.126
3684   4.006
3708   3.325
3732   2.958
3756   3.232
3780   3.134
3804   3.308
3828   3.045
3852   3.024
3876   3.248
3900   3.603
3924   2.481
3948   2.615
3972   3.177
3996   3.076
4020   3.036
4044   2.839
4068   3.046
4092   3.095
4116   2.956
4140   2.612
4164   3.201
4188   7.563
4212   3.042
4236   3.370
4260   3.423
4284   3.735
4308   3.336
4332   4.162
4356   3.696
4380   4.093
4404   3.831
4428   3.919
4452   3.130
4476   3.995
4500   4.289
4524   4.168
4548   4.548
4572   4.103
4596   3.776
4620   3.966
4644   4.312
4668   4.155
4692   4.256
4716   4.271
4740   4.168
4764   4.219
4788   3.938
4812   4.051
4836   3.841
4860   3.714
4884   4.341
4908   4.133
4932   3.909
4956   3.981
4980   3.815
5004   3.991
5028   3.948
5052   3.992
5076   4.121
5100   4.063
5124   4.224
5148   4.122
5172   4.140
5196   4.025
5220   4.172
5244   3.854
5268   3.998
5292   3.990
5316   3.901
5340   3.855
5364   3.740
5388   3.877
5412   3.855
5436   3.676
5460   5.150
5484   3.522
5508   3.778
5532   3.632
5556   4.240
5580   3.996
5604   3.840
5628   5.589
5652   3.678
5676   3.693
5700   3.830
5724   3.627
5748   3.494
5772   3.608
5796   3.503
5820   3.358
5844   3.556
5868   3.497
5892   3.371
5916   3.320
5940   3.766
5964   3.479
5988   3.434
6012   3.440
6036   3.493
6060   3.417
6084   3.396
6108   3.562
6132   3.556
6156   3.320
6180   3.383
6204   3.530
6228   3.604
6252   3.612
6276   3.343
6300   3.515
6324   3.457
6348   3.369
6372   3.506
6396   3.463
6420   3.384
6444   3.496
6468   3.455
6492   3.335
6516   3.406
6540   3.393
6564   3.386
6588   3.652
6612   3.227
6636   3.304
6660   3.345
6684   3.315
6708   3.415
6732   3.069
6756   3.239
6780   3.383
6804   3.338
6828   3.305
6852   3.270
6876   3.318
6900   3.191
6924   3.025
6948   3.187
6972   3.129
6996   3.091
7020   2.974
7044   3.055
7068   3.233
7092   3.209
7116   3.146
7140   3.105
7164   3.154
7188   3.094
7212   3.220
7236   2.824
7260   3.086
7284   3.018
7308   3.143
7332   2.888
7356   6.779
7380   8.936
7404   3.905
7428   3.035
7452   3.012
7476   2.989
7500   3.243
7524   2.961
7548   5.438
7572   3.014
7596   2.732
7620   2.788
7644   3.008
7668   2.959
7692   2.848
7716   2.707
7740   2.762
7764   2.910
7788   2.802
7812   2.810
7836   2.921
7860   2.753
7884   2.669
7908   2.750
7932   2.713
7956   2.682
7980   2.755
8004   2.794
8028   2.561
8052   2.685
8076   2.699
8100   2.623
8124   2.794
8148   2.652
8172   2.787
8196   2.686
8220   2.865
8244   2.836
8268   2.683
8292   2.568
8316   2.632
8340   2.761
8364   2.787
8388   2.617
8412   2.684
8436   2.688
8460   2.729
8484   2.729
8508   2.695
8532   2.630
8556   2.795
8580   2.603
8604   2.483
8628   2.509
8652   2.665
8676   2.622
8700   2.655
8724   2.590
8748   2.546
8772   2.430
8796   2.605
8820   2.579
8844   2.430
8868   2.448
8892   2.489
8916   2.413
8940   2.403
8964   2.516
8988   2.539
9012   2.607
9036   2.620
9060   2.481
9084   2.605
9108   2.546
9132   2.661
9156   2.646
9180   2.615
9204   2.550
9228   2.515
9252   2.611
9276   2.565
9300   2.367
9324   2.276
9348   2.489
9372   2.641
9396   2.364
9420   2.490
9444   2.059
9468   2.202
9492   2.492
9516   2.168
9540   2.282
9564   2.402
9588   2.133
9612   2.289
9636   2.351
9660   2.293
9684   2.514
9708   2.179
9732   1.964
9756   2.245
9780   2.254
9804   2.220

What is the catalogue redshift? 0.12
